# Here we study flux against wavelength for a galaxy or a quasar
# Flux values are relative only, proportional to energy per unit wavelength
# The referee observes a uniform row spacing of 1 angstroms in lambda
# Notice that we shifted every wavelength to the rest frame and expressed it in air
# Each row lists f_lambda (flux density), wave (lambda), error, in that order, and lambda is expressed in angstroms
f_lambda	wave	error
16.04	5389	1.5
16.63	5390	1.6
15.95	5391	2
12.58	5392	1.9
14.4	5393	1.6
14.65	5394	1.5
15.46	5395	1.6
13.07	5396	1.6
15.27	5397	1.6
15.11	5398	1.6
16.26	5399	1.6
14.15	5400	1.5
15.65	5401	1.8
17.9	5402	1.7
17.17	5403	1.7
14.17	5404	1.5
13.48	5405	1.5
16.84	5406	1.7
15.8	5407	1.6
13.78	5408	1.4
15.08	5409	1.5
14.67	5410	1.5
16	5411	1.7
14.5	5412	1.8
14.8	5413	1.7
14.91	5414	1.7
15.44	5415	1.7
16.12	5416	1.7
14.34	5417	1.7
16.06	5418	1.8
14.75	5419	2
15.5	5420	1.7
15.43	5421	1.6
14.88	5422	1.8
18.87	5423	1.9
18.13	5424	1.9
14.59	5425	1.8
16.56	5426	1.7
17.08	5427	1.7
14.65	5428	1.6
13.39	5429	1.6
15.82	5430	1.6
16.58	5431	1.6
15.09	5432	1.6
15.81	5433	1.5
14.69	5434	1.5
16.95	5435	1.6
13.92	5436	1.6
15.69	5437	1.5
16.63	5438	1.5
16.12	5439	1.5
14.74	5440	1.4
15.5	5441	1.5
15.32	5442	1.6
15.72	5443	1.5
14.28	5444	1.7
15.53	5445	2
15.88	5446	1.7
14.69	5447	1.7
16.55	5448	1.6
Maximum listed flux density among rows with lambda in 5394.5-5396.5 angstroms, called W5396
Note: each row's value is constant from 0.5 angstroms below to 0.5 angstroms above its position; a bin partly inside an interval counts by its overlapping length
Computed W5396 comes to 15.46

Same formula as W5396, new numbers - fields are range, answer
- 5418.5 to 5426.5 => 18.87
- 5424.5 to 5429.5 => 17.08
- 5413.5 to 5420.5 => 16.12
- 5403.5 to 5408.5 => 16.84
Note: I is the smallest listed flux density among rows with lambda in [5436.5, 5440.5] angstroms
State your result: 14.74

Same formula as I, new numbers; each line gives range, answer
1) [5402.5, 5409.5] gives 13.48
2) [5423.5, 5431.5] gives 13.39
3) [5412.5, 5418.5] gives 14.34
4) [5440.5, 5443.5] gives 15.32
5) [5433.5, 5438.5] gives 13.92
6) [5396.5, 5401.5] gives 14.15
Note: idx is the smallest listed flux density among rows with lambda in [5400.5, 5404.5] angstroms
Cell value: 14.17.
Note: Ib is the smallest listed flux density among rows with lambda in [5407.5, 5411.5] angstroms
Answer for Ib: 13.78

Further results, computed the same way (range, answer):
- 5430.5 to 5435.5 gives 14.69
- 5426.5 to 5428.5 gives 14.65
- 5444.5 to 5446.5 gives 15.53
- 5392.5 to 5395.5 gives 14.4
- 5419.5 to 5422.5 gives 14.88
